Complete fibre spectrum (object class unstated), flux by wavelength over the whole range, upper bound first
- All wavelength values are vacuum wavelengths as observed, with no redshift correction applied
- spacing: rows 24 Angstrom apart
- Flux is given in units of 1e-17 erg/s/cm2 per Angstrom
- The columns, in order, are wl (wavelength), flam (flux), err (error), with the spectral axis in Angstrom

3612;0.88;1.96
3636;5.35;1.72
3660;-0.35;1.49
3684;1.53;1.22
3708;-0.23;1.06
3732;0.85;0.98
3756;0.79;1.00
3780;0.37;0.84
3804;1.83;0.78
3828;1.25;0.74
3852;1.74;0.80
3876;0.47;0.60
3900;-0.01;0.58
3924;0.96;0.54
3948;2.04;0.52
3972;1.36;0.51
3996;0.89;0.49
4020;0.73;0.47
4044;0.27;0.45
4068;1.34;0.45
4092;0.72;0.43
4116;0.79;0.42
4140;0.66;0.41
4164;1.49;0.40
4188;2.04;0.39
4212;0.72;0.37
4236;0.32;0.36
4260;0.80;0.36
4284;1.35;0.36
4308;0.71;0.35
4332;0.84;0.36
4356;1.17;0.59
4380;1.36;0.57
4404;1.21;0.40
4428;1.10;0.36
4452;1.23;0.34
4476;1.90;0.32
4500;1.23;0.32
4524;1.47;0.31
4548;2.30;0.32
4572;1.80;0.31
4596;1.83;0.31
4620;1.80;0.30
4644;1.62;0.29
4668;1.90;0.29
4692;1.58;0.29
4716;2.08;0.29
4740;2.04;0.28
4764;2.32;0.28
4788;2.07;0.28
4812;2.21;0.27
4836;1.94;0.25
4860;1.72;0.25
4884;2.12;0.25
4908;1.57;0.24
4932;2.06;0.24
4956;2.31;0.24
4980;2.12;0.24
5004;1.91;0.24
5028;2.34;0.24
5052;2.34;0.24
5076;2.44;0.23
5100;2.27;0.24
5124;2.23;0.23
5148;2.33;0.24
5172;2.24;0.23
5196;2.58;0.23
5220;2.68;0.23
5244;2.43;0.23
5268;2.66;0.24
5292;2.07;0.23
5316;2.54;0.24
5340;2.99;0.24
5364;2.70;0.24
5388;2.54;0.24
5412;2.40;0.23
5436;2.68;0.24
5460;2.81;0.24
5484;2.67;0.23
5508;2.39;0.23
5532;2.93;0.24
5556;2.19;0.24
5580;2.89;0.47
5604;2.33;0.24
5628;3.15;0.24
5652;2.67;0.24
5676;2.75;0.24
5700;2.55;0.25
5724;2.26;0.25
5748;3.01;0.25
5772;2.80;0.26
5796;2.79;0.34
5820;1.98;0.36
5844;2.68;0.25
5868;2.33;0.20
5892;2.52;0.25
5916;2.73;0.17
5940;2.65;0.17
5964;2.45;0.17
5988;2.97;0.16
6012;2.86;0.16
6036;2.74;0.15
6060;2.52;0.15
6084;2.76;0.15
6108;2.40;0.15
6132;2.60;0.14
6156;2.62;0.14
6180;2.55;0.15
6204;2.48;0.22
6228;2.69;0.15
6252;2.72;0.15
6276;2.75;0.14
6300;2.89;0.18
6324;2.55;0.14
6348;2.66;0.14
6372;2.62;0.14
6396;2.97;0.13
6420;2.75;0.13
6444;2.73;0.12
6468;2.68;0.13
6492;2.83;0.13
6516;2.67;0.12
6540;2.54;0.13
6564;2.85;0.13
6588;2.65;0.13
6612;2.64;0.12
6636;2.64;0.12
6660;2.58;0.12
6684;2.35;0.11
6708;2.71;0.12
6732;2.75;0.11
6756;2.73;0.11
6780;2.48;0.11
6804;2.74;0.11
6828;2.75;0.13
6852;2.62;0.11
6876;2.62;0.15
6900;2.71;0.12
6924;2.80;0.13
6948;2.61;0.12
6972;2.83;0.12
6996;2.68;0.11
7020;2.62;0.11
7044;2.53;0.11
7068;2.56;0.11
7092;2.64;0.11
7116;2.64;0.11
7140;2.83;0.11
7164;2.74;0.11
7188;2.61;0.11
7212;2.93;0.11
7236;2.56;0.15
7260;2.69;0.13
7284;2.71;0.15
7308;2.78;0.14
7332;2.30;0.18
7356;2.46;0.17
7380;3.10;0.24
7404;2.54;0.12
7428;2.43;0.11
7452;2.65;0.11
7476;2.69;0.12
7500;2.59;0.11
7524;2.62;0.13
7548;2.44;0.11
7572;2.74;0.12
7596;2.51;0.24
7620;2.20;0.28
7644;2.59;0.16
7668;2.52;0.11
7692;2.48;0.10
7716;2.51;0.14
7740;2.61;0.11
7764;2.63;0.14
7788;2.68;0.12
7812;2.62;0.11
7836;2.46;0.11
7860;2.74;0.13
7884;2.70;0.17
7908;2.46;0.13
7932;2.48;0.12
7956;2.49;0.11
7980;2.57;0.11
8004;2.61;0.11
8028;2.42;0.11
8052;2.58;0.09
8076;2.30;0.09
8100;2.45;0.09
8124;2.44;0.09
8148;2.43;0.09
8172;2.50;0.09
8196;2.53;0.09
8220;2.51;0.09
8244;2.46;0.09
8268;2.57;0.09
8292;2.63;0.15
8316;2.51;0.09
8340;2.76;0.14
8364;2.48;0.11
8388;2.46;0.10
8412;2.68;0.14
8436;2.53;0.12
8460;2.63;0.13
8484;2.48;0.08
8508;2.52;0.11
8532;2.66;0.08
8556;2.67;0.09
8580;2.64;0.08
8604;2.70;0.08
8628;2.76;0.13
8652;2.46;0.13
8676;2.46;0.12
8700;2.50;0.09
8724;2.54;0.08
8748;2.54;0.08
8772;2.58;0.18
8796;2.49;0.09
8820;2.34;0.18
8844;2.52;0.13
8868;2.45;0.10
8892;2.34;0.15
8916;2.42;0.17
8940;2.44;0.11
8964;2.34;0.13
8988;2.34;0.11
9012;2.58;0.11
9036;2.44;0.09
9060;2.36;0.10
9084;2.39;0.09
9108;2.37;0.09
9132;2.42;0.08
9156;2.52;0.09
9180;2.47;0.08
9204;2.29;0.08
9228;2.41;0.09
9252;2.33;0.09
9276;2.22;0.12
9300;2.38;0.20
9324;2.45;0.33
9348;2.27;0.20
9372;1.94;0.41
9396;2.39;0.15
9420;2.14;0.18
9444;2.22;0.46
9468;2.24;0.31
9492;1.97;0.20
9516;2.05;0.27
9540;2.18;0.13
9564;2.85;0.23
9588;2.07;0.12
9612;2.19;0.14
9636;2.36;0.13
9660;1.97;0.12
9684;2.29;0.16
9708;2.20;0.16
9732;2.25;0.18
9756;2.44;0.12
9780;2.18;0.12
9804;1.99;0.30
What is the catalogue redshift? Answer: 0.13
